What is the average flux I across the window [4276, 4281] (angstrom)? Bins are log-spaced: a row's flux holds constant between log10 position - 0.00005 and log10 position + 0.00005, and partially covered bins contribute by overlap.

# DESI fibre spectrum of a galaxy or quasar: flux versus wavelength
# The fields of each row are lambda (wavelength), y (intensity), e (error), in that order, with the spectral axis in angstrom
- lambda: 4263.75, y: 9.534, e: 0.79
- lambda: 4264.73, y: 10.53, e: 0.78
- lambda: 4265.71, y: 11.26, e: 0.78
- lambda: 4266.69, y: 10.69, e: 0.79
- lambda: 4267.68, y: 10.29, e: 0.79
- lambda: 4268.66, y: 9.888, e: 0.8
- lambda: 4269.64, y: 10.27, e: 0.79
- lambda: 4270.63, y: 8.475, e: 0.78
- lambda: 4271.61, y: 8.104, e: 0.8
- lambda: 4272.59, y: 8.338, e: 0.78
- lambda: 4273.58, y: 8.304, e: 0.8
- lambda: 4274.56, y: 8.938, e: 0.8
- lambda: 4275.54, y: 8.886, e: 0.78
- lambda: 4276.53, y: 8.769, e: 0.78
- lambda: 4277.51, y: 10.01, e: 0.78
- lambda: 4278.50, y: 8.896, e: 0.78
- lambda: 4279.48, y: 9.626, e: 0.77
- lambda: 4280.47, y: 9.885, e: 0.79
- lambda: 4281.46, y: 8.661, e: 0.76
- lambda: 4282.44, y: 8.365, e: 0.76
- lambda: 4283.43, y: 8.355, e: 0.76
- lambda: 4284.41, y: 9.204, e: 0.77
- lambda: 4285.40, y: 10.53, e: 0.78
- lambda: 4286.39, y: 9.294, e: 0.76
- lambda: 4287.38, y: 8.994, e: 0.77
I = 9.41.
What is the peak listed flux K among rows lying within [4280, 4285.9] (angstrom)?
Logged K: 10.53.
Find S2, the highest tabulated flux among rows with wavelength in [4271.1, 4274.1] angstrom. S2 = 8.338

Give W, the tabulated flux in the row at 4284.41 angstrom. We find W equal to 9.204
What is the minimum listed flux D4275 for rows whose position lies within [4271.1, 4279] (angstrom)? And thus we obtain 8.104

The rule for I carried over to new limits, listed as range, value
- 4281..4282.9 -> 8.54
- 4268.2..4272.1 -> 9.18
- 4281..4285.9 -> 9.03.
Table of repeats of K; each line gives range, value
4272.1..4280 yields 10.01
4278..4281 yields 9.885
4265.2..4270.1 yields 11.26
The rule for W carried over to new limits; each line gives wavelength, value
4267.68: 10.29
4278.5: 8.896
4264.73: 10.53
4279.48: 9.626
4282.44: 8.365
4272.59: 8.338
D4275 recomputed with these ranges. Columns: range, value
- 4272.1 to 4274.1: 8.304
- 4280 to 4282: 8.661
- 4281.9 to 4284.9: 8.355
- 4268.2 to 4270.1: 9.888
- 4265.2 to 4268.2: 10.29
